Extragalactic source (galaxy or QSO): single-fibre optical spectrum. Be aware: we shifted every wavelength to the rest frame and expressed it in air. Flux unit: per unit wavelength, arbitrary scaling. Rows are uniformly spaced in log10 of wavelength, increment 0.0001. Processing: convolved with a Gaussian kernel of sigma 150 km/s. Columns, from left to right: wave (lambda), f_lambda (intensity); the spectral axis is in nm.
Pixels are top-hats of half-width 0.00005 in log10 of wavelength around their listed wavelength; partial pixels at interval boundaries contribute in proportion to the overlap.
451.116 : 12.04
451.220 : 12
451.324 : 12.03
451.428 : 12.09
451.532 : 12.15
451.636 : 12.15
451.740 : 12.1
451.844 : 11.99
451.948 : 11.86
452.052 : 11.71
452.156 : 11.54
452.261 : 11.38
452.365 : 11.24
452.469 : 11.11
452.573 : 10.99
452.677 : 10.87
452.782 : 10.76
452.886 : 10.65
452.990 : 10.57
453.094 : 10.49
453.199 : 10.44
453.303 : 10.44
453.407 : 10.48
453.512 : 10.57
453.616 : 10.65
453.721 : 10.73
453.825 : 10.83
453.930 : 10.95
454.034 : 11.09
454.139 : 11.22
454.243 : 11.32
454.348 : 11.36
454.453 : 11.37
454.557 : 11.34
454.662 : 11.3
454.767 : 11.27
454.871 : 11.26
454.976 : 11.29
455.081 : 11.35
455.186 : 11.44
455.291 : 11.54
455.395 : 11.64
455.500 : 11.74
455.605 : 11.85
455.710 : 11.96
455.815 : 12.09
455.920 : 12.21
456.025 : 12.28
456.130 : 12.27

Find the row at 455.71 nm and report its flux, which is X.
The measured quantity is 11.96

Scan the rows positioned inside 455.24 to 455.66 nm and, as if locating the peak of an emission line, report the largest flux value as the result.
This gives 11.85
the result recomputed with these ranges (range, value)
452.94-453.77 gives 10.73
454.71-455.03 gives 11.29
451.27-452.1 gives 12.15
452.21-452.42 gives 11.38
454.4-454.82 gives 11.37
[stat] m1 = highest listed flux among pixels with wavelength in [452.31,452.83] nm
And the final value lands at 11.24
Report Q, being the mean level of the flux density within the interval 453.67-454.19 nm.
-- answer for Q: 11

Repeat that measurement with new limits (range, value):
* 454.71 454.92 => 11.3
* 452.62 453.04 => 10.7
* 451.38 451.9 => 12.1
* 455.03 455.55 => 11.5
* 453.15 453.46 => 10.5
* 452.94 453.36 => 10.5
